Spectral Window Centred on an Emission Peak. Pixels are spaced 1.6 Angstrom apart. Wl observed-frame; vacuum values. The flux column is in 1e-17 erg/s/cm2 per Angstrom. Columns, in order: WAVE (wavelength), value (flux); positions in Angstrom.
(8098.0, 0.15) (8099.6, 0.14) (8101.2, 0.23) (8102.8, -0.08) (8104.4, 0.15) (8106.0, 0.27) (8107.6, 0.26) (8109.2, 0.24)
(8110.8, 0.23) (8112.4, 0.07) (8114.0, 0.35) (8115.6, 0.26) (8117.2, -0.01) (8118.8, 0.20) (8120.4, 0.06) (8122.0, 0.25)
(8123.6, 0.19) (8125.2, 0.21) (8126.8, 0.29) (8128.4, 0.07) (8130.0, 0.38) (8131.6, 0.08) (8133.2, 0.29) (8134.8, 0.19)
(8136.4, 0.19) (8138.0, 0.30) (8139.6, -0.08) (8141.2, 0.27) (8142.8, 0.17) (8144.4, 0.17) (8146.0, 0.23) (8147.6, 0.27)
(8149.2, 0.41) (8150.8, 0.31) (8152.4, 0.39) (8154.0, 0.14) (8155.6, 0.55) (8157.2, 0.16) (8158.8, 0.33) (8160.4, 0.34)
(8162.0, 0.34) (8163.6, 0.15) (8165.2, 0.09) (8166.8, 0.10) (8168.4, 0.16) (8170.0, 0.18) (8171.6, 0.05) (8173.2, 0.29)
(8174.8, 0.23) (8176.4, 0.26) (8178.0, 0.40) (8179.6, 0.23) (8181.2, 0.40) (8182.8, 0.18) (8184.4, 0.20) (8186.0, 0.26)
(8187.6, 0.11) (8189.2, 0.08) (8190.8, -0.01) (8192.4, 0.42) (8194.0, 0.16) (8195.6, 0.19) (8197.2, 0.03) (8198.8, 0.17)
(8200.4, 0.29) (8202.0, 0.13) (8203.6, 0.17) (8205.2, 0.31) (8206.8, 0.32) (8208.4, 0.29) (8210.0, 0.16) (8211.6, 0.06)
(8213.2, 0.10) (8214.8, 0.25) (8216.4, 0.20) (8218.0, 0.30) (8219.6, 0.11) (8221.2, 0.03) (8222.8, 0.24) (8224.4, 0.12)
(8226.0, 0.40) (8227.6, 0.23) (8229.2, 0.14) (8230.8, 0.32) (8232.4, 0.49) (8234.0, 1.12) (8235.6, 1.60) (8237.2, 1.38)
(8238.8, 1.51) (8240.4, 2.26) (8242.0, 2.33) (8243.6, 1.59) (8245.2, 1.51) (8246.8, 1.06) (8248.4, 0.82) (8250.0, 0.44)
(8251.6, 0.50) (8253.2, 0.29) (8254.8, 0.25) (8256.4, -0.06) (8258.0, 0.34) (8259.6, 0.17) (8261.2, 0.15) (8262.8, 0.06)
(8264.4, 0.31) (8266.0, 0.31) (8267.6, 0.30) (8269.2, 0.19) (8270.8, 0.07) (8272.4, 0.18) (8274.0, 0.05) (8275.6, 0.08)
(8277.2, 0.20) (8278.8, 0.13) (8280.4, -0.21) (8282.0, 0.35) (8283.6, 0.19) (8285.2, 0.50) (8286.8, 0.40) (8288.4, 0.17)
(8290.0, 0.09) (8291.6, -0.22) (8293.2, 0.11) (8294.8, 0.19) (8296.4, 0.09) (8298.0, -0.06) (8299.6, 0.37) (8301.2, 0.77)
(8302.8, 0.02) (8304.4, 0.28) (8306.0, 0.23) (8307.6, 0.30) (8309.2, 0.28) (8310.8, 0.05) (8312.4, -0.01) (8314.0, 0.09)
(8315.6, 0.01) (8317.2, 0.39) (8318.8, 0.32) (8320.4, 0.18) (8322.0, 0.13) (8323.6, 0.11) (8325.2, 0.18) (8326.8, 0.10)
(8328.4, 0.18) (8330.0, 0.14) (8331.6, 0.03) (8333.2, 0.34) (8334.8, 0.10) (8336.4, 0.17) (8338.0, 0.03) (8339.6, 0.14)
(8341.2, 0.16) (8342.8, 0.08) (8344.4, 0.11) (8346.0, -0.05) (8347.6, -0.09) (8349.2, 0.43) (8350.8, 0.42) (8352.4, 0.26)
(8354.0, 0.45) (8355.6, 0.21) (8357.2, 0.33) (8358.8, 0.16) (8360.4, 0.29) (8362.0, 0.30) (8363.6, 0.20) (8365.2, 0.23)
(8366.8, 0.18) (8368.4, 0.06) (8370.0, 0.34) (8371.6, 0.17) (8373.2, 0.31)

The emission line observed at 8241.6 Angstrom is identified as [O II]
